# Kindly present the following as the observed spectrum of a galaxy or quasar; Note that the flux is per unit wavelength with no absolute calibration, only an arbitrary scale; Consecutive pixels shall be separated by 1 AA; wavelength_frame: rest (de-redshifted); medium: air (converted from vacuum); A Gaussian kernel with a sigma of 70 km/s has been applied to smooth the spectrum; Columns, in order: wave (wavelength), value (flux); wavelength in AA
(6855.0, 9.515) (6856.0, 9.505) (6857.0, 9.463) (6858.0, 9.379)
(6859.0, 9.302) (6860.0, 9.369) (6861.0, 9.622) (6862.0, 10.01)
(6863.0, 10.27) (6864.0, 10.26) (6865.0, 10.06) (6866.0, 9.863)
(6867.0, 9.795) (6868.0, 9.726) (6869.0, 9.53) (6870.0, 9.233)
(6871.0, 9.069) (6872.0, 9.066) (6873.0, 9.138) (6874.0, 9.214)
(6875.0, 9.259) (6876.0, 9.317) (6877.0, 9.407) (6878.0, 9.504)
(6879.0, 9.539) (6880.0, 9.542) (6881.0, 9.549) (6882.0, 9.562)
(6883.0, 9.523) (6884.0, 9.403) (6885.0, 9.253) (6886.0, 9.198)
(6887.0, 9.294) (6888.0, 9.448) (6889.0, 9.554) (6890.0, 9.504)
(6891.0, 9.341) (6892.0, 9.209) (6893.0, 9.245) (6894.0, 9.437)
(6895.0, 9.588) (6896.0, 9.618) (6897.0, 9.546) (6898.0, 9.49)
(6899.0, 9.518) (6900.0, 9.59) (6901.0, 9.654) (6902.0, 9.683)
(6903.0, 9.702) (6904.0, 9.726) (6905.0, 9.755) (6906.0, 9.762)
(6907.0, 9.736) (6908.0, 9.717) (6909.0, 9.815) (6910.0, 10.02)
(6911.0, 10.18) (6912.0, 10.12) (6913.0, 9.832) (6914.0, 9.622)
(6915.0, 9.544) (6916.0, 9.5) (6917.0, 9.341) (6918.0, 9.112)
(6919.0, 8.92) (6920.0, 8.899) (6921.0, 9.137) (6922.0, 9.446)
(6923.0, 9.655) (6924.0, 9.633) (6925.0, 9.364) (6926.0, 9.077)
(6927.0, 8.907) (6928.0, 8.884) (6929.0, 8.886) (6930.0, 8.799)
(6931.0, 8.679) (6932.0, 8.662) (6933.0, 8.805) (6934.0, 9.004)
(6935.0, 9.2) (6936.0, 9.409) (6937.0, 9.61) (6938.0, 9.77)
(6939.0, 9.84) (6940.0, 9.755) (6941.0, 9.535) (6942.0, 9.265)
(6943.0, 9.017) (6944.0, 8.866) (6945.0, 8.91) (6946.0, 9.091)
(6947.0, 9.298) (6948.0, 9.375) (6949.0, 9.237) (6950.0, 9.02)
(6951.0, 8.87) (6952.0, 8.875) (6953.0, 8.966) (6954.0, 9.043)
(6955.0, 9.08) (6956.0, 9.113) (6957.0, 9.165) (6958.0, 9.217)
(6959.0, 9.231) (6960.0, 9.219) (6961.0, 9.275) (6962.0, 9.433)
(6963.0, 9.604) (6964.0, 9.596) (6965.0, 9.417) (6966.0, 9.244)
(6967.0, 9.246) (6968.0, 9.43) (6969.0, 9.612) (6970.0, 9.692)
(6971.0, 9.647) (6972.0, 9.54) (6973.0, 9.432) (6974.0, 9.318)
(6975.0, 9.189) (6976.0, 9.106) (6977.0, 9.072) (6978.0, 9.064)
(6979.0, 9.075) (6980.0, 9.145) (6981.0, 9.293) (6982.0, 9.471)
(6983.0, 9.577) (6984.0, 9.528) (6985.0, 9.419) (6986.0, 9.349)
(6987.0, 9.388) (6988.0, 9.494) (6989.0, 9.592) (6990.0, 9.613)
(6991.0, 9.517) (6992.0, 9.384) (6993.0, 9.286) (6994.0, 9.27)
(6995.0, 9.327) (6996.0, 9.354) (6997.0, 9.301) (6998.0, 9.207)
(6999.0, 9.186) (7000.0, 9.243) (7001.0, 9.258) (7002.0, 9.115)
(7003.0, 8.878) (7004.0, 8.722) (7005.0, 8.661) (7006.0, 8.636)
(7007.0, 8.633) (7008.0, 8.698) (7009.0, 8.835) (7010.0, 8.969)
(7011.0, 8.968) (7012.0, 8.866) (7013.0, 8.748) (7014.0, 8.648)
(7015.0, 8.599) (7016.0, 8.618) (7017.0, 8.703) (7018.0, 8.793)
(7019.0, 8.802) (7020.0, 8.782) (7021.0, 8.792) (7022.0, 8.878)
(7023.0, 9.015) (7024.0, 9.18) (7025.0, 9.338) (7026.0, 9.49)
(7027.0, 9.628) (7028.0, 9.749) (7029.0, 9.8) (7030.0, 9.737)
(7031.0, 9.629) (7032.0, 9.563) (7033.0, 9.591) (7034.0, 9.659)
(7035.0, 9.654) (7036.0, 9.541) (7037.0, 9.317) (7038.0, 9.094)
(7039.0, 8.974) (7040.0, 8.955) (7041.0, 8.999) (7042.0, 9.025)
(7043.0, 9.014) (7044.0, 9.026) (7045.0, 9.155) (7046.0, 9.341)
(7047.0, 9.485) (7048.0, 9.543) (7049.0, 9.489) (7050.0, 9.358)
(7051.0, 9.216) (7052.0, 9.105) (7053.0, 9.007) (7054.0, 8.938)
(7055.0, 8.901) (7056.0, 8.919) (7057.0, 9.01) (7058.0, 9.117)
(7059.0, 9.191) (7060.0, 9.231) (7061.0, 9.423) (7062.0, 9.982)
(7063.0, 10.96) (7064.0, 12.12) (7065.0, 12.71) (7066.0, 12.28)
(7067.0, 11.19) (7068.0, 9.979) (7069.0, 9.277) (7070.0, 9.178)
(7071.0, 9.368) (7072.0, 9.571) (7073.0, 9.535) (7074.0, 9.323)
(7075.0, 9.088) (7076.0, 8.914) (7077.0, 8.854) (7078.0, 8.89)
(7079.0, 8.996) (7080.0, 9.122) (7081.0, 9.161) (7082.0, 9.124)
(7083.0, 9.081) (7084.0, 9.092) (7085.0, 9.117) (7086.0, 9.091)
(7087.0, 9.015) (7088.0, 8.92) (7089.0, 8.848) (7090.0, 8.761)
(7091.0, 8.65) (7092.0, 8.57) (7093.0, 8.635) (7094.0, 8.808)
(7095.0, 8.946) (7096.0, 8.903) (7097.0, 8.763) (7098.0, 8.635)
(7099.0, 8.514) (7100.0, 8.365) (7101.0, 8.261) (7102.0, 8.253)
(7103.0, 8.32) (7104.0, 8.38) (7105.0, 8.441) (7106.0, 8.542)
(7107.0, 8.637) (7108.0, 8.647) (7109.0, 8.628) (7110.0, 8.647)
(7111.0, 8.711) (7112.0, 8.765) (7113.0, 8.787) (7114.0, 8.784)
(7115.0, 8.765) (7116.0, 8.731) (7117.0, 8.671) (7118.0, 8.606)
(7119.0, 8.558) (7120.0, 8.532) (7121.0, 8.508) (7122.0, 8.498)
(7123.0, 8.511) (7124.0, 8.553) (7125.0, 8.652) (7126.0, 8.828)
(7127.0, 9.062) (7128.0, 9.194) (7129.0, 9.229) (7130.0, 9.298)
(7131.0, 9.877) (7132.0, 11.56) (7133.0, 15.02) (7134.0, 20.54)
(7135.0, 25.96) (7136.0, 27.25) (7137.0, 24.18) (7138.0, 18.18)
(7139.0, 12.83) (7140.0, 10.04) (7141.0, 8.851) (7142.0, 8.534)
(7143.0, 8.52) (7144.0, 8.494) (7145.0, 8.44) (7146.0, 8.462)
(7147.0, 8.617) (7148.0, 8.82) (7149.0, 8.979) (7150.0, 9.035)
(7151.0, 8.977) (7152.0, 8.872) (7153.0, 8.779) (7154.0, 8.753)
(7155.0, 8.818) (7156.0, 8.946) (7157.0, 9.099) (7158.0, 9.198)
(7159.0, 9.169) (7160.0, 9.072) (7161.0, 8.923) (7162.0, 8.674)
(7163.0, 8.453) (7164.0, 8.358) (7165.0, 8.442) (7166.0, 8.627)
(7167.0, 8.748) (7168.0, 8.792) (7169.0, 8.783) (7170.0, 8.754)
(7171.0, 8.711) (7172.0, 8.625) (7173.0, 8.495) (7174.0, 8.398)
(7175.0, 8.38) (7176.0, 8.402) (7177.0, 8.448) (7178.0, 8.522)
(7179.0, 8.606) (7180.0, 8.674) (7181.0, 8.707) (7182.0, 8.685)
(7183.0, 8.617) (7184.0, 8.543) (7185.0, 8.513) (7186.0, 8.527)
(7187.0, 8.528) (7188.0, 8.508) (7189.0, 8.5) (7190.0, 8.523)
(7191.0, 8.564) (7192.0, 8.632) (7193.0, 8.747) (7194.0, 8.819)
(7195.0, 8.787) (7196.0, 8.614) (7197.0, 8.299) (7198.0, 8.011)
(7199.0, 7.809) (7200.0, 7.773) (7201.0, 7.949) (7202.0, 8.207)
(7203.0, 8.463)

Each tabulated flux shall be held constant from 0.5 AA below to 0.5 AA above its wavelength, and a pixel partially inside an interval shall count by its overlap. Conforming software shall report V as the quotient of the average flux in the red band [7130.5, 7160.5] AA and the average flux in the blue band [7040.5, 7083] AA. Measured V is 1.23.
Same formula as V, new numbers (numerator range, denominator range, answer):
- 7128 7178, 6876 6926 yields 1.10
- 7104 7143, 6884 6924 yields 1.15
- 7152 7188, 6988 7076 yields 0.93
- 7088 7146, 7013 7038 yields 1.11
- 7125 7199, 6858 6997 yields 1.05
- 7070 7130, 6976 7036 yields 0.96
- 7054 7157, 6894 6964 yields 1.05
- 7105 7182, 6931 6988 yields 1.06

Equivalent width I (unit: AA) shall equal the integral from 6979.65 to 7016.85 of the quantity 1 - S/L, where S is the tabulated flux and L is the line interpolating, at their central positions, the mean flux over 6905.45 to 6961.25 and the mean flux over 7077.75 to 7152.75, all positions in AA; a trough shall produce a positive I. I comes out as 1.52 AA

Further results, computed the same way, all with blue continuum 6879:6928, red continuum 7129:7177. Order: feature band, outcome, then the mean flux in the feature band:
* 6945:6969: 1.3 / 9.22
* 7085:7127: 6.9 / 8.66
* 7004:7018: 1.7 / 8.74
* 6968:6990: 1.0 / 9.39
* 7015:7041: 2.1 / 9.23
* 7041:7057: 1.5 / 9.16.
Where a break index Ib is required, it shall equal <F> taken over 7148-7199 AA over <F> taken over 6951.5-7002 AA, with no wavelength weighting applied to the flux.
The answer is 0.93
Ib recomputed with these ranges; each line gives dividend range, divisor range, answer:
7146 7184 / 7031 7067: 0.91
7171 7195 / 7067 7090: 0.93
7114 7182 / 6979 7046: 1.09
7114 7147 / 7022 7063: 1.22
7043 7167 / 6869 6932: 1.03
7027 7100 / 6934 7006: 1.01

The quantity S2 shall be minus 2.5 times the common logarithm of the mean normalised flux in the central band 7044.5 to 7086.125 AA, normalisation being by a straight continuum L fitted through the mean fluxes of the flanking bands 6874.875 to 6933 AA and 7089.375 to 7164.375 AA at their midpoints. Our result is 0.03 mag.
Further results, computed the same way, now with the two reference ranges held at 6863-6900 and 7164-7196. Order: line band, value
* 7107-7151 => -0.222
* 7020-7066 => -0.057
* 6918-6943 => 0.015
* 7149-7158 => -0.031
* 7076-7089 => -0.017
